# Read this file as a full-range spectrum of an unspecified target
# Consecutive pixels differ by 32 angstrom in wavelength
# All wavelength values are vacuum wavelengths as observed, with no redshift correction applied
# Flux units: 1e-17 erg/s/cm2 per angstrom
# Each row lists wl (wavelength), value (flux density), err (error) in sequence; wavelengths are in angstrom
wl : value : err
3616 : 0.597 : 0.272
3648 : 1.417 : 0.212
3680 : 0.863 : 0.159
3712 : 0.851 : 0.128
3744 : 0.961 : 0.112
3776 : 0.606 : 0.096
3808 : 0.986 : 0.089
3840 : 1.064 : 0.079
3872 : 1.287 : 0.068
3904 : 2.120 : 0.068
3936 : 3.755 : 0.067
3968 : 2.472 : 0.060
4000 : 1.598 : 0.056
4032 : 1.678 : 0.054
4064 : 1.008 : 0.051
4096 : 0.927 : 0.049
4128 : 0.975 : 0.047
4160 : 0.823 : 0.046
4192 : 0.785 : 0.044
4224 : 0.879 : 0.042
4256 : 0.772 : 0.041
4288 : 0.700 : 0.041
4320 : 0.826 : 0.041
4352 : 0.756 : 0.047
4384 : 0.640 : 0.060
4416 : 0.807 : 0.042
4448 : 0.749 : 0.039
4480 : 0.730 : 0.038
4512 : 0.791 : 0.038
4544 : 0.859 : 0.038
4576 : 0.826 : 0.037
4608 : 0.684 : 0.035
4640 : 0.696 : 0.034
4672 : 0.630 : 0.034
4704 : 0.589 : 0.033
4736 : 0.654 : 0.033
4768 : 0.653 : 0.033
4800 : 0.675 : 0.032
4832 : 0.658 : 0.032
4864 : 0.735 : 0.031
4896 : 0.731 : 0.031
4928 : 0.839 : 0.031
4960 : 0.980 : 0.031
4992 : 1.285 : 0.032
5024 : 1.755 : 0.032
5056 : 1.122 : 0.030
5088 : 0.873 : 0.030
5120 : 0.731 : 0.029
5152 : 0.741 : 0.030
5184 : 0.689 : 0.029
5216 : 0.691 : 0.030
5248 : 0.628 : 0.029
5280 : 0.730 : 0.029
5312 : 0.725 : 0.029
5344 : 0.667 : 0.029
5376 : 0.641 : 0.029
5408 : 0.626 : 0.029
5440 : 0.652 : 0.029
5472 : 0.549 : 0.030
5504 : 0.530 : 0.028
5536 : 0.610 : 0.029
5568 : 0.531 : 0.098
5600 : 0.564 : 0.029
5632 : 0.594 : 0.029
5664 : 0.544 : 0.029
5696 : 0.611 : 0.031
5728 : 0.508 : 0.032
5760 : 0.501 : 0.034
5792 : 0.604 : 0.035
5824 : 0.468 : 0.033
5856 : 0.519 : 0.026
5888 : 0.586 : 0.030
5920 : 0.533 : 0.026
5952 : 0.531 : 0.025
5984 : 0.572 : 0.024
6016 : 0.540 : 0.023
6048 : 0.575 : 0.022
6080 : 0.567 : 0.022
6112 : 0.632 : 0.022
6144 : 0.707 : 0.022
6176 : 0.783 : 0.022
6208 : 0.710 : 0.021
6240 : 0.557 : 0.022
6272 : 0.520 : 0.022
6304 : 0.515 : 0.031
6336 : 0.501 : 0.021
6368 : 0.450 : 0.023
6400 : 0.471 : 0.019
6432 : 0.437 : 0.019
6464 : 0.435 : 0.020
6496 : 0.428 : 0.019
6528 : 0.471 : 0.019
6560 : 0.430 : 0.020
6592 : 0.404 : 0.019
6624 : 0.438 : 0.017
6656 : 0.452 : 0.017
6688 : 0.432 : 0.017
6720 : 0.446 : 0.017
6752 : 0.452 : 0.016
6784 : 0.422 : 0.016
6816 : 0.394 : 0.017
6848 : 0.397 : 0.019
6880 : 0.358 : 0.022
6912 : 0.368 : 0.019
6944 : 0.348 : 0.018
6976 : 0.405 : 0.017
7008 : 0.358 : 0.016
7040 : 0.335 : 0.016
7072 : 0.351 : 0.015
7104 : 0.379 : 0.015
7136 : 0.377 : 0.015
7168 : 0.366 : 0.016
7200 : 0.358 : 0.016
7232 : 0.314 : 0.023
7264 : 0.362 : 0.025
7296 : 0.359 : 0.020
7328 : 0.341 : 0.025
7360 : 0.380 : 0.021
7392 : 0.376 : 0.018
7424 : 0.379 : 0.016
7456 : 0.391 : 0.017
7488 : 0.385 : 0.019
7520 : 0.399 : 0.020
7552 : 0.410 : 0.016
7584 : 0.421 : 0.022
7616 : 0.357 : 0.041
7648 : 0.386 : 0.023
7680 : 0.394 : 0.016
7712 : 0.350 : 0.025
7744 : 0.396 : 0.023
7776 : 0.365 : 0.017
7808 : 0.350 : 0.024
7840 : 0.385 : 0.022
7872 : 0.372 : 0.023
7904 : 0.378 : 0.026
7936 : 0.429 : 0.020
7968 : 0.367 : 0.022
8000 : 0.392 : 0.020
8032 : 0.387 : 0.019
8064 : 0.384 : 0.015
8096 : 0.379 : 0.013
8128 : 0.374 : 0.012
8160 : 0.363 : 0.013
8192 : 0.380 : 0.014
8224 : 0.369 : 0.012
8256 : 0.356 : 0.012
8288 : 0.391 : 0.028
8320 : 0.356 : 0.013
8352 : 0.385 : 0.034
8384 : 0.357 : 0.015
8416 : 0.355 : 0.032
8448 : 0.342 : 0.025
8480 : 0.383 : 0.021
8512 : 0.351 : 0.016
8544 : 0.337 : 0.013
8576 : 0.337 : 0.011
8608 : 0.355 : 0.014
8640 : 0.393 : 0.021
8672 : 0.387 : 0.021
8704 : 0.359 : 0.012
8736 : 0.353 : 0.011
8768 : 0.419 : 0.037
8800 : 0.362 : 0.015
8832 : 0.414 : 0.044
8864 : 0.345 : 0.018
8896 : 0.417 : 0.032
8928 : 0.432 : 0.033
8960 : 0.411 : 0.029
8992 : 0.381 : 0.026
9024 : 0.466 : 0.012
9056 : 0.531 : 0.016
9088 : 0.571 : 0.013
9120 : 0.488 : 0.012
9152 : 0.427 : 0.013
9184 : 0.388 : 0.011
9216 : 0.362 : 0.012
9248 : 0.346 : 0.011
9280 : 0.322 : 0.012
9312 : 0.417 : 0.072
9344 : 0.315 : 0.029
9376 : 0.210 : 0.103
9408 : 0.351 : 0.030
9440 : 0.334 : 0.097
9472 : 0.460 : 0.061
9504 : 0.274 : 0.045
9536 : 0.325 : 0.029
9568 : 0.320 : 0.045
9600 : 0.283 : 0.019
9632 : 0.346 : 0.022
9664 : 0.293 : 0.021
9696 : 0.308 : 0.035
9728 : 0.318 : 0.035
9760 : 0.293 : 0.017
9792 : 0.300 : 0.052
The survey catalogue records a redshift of 2.24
